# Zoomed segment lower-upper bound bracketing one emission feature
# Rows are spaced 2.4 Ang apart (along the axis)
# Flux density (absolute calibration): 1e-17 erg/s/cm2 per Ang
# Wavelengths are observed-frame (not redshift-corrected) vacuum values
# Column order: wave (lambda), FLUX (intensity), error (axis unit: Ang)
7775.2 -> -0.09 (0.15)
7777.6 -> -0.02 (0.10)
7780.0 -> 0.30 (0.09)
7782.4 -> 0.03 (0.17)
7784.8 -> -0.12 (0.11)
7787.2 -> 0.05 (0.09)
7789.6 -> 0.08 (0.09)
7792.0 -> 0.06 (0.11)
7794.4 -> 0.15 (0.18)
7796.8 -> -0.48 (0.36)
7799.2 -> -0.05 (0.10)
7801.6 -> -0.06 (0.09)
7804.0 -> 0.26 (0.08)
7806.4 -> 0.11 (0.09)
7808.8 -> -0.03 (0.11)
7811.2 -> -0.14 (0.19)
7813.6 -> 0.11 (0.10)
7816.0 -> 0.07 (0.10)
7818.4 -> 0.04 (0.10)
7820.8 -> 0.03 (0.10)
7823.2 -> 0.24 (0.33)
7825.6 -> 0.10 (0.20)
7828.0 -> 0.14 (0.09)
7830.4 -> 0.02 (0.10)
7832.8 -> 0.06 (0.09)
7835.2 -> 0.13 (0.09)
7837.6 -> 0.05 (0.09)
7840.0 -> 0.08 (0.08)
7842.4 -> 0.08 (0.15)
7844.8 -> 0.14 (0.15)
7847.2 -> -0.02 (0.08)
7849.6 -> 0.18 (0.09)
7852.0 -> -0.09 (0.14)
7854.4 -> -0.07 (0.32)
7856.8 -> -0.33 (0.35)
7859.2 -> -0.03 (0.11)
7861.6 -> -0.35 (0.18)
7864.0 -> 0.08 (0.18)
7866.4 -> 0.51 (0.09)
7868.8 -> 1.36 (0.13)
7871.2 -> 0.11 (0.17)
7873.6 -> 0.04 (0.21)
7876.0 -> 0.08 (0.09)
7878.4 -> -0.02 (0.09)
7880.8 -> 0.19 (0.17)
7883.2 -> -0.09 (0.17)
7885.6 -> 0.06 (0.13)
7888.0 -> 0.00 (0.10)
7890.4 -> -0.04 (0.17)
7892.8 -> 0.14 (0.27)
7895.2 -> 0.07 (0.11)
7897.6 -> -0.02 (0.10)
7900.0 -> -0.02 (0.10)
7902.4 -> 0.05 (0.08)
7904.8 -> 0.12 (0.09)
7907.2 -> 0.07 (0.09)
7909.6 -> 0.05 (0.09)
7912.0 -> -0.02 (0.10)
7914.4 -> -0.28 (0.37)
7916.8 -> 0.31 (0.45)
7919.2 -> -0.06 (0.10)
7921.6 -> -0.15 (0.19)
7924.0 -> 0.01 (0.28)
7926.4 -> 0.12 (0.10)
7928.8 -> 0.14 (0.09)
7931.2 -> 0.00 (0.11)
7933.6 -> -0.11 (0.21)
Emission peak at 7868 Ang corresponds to Halpha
